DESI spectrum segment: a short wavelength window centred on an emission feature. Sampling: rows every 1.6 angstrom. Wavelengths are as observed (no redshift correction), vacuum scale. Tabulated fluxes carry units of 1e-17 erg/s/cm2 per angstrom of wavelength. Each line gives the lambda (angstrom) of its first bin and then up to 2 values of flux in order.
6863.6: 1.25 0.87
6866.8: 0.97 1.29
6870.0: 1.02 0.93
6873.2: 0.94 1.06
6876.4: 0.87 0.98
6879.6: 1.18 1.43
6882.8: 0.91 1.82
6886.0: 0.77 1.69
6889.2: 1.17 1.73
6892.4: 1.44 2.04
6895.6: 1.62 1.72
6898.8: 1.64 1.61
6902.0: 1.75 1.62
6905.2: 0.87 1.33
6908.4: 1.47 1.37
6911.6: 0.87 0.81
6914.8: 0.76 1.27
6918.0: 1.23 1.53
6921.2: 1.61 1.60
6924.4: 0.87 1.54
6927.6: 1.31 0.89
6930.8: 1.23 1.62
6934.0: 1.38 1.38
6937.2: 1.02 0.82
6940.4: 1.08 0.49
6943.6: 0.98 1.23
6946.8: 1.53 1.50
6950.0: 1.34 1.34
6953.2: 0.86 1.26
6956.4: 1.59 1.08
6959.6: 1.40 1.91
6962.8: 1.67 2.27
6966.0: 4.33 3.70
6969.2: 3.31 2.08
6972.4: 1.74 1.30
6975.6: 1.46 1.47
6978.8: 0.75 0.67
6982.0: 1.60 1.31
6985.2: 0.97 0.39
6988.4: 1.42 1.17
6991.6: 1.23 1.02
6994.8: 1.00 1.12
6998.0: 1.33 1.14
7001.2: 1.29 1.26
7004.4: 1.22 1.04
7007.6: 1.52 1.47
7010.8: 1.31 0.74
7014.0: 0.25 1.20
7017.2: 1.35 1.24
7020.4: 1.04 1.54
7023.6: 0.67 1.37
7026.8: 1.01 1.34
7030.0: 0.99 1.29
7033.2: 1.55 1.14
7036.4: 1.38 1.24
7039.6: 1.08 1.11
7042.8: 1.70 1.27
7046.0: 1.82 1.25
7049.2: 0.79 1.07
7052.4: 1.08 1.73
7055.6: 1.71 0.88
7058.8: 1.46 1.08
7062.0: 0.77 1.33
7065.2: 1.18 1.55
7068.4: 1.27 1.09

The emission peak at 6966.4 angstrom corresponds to [O III] 5007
